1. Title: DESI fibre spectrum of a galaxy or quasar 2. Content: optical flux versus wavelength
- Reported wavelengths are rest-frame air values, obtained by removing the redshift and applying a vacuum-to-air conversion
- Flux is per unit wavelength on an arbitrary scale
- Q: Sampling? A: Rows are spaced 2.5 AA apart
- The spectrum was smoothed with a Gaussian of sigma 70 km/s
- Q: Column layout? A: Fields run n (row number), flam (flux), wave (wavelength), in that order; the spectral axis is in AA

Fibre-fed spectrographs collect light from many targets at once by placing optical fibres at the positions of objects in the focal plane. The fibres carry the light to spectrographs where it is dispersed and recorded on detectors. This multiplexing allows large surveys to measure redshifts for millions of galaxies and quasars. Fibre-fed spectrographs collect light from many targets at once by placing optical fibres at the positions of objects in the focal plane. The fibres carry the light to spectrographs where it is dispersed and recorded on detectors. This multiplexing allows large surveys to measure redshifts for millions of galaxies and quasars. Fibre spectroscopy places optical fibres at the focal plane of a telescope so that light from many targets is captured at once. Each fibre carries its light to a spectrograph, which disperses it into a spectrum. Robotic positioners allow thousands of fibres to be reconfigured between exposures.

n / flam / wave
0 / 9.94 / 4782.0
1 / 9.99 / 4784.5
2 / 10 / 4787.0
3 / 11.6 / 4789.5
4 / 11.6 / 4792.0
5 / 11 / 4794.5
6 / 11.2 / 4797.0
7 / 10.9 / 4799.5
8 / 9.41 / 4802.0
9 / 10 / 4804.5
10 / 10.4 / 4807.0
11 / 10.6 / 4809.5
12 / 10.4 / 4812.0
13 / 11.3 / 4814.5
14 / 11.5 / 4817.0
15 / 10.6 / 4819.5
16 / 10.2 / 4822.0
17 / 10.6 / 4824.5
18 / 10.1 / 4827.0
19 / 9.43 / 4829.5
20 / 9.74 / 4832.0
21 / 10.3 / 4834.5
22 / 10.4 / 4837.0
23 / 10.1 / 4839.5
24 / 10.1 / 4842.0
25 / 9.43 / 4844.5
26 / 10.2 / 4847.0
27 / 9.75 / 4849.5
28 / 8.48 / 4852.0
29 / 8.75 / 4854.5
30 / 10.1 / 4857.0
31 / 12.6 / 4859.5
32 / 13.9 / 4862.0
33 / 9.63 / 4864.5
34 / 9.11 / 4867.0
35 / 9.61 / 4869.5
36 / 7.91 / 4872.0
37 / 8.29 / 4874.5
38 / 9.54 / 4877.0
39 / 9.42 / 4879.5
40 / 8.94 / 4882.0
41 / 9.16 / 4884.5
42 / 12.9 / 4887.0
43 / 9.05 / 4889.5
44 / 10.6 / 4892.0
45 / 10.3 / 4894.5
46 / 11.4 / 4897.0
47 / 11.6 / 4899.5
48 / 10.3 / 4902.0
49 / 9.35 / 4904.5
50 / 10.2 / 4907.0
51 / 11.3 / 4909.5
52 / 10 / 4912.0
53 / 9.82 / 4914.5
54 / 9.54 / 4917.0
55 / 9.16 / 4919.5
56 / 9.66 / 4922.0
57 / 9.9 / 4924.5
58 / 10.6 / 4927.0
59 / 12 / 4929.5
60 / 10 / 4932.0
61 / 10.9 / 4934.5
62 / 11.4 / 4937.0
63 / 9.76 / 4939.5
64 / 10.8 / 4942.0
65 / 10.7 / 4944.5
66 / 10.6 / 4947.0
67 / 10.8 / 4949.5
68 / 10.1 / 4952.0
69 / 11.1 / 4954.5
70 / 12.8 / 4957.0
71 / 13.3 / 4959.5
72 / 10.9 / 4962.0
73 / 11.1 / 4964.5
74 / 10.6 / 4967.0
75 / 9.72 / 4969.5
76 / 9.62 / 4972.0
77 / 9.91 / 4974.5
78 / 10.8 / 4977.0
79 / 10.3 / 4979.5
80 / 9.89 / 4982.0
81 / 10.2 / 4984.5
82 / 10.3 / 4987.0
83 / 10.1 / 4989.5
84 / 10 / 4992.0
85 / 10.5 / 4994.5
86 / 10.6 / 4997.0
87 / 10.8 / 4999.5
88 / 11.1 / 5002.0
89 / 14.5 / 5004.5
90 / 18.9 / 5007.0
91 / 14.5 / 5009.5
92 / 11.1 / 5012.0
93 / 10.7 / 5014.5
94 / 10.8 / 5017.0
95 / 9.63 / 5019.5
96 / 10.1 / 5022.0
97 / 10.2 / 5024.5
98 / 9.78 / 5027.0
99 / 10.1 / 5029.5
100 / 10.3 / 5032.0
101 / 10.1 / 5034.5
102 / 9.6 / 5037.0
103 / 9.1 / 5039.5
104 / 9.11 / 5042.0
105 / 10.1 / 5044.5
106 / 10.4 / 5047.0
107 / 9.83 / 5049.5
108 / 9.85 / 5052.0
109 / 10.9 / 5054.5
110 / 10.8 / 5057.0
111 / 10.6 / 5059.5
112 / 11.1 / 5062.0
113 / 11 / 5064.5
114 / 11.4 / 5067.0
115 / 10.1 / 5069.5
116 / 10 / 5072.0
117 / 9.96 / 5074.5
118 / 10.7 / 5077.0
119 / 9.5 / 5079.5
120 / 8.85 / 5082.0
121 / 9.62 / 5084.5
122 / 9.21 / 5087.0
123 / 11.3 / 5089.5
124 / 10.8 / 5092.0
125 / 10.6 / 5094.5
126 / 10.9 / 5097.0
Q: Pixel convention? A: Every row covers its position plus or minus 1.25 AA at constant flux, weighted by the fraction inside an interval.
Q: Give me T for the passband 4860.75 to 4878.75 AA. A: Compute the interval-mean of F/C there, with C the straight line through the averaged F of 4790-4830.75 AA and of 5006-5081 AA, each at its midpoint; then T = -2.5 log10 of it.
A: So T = 0.10 mag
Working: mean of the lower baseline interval 10.6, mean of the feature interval 9.7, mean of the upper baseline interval 10.6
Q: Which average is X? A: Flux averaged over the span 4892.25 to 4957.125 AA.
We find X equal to 10.5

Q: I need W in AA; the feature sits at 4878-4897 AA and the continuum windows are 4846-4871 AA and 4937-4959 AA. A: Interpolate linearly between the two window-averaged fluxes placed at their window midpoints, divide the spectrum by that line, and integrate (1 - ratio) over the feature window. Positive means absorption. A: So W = 0.6 AA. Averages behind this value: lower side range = 10.2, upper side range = 10.9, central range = 10.1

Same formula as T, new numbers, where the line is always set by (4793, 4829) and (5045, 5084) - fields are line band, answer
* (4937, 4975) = -0.041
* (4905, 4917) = 0.030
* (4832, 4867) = 0.032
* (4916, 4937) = 0.016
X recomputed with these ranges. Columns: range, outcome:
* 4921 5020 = 11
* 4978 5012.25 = 11.6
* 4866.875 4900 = 9.83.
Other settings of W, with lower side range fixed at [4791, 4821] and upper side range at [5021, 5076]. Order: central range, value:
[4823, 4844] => 1.2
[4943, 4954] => -0.2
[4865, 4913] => 2.8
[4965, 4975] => 0.3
